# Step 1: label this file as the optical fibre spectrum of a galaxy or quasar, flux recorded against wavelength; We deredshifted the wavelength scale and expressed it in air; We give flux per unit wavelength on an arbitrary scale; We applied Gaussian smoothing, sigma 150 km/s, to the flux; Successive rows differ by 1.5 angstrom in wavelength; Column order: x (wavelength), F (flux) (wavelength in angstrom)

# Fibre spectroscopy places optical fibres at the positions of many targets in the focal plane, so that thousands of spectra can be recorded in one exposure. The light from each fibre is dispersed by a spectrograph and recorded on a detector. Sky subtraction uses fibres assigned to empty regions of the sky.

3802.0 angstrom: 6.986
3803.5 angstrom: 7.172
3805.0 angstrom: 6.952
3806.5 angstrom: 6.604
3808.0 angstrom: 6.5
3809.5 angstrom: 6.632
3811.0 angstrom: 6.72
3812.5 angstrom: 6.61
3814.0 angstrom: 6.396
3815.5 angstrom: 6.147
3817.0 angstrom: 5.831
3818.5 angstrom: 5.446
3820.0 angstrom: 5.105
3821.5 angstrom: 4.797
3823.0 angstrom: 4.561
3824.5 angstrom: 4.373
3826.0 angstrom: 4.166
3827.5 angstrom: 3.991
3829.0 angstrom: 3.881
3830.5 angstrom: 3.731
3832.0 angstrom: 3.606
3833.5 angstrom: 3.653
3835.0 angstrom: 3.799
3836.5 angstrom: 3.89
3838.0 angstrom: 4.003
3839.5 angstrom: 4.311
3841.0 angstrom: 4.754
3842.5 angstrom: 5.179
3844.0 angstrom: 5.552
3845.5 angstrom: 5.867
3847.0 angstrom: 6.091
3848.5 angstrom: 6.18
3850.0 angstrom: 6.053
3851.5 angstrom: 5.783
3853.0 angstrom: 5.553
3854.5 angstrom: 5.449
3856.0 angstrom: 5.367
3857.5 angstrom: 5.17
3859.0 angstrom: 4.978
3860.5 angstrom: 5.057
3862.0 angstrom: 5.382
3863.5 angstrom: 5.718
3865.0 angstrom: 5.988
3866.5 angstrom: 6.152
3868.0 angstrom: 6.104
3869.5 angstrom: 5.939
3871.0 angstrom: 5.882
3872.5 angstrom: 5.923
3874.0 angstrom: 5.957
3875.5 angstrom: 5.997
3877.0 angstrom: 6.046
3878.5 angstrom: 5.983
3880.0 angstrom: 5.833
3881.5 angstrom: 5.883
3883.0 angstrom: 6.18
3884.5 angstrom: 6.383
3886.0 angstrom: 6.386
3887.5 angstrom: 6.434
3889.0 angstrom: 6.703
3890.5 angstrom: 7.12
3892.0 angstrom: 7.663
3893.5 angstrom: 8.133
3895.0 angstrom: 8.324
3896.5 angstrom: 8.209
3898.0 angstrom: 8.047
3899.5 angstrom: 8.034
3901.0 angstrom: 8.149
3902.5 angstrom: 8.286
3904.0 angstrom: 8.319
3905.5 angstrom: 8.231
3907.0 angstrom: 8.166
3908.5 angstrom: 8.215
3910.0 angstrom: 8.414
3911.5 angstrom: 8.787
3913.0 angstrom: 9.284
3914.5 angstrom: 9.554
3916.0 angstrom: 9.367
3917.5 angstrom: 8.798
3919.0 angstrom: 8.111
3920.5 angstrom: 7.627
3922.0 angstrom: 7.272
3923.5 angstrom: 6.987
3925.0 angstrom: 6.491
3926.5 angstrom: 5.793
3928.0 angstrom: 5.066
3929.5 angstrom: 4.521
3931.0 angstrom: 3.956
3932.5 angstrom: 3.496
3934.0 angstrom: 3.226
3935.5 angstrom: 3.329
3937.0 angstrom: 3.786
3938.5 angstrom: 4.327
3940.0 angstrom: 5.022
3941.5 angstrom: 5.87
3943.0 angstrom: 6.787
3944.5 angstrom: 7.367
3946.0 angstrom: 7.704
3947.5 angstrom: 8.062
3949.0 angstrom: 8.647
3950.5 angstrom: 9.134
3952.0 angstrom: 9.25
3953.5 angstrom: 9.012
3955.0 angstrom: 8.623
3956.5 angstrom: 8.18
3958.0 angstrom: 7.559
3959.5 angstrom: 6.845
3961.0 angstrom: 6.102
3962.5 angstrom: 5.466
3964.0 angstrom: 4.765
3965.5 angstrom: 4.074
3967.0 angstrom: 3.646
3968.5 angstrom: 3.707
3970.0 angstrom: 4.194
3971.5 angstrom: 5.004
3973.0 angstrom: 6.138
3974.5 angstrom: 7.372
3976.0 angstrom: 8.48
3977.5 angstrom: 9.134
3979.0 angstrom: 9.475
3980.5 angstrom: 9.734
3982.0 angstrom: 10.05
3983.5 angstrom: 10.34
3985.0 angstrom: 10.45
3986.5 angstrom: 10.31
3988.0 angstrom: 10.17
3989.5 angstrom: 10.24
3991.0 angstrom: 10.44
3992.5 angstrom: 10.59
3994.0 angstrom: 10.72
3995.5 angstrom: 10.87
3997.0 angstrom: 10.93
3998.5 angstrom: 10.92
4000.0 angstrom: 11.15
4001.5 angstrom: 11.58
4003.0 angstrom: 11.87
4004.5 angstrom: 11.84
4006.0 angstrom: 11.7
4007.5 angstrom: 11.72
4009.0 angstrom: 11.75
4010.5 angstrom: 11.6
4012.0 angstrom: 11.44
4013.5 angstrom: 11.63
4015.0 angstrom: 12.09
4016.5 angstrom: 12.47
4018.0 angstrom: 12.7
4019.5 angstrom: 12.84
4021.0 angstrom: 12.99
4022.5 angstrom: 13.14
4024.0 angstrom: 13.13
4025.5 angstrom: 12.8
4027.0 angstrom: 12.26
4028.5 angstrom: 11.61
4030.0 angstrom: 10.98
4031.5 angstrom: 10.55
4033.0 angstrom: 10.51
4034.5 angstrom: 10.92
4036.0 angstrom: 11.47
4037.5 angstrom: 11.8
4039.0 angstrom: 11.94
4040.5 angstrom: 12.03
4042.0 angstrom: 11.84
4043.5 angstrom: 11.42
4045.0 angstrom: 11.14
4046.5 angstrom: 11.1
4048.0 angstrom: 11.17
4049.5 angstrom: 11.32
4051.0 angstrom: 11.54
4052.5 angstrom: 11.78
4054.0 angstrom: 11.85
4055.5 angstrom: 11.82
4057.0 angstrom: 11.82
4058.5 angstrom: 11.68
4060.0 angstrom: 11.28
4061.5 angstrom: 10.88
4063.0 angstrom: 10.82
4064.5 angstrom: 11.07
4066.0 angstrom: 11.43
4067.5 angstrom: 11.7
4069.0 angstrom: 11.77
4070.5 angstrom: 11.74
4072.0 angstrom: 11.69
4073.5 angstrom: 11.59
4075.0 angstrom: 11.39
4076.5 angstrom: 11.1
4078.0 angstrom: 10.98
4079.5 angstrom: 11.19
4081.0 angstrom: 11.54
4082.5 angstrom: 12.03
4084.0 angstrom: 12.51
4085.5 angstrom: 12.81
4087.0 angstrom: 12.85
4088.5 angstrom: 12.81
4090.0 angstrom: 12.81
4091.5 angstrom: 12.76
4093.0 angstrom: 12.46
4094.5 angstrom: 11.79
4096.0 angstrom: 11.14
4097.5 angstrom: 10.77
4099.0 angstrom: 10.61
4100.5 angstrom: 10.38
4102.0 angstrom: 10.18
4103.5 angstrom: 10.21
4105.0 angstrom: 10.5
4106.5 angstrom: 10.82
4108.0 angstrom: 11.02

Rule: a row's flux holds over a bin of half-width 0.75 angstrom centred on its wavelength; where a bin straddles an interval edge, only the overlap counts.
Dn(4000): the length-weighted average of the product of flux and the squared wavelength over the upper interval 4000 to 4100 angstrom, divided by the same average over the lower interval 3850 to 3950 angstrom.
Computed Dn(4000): 1.92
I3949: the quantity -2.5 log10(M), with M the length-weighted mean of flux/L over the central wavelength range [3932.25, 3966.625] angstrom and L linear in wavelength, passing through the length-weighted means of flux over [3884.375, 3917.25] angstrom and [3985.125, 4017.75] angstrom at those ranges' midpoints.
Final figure 0.44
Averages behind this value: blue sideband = 8.05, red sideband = 11.2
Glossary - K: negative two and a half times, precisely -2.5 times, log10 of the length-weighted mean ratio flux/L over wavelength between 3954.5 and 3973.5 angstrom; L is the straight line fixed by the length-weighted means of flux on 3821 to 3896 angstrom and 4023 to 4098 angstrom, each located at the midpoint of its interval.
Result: 0.46 mag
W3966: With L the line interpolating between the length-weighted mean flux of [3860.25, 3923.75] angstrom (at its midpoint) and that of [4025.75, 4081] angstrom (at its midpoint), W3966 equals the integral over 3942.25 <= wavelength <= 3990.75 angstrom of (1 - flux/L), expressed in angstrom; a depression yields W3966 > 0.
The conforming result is 7.7 angstrom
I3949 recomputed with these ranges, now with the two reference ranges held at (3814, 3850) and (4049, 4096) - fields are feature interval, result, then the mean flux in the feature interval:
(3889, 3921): -0.20 mag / 8.29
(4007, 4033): -0.18 mag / 12.1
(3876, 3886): 0.03 mag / 6.08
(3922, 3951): 0.33 mag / 5.78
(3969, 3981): 0.22 mag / 7.32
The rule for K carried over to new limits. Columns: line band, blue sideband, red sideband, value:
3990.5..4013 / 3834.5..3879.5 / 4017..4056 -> -0.07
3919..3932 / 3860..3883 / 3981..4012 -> 0.31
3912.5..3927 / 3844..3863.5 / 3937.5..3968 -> -0.24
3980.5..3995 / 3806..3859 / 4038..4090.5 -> -0.09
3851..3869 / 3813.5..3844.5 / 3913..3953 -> -0.07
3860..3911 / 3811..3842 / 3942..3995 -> -0.13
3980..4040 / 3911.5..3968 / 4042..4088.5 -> -0.21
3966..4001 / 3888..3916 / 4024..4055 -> 0.16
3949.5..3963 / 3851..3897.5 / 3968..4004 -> 0.09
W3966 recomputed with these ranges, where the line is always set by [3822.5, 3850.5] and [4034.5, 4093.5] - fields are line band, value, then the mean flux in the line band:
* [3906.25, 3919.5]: -3.4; 8.76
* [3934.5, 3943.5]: 3.5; 4.75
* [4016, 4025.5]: -2.3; 12.9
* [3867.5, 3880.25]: -0.4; 5.96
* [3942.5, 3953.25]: -0.2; 8.21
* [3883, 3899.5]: -2.6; 7.32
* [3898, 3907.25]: -2.1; 8.19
